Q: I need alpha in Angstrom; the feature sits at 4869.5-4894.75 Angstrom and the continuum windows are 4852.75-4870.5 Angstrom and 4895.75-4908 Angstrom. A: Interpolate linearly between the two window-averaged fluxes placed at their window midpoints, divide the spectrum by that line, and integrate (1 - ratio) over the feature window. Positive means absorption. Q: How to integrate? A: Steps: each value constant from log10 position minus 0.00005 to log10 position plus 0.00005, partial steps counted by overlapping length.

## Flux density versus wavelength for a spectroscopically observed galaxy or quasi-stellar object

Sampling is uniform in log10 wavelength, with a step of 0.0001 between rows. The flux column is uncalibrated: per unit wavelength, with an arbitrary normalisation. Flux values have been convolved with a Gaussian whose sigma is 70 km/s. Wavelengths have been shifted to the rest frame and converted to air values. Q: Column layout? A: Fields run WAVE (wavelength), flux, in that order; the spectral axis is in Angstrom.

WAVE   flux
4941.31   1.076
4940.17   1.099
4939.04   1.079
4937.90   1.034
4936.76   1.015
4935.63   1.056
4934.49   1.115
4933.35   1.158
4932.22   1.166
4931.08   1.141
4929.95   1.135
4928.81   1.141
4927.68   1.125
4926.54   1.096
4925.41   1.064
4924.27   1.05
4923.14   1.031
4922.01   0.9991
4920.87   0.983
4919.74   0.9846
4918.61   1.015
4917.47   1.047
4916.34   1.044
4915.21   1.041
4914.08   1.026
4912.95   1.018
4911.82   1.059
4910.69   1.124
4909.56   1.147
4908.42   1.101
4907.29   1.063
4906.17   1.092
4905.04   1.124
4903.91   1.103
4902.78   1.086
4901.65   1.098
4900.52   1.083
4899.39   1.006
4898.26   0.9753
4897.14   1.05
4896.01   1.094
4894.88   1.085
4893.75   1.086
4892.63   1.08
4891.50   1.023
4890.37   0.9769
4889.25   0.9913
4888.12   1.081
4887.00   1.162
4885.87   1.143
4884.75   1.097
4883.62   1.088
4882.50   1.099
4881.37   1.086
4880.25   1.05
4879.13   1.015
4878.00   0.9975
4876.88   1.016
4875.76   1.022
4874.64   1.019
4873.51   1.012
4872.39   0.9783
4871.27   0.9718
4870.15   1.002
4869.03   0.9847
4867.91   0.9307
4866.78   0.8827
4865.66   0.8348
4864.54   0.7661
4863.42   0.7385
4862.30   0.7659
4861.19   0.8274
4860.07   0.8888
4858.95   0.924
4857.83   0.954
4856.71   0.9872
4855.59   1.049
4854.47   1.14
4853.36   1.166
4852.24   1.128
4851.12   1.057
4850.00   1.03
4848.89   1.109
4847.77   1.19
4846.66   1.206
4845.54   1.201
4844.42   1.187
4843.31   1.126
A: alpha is -1.15 Angstrom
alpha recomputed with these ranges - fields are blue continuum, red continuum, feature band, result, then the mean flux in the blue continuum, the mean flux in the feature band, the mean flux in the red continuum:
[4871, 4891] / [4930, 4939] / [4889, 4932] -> 0.43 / 1.05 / 1.06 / 1.1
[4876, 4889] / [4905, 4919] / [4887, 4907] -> 0.12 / 1.07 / 1.06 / 1.07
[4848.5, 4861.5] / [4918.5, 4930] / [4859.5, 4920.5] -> 1.16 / 1.02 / 1.02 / 1.05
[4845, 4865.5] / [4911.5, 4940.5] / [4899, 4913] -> -0.53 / 1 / 1.09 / 1.07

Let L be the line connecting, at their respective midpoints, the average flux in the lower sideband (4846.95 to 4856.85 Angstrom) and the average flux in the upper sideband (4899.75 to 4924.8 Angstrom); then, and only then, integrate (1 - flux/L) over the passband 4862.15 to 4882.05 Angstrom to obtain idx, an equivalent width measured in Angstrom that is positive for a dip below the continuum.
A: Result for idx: 2.5 Angstrom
